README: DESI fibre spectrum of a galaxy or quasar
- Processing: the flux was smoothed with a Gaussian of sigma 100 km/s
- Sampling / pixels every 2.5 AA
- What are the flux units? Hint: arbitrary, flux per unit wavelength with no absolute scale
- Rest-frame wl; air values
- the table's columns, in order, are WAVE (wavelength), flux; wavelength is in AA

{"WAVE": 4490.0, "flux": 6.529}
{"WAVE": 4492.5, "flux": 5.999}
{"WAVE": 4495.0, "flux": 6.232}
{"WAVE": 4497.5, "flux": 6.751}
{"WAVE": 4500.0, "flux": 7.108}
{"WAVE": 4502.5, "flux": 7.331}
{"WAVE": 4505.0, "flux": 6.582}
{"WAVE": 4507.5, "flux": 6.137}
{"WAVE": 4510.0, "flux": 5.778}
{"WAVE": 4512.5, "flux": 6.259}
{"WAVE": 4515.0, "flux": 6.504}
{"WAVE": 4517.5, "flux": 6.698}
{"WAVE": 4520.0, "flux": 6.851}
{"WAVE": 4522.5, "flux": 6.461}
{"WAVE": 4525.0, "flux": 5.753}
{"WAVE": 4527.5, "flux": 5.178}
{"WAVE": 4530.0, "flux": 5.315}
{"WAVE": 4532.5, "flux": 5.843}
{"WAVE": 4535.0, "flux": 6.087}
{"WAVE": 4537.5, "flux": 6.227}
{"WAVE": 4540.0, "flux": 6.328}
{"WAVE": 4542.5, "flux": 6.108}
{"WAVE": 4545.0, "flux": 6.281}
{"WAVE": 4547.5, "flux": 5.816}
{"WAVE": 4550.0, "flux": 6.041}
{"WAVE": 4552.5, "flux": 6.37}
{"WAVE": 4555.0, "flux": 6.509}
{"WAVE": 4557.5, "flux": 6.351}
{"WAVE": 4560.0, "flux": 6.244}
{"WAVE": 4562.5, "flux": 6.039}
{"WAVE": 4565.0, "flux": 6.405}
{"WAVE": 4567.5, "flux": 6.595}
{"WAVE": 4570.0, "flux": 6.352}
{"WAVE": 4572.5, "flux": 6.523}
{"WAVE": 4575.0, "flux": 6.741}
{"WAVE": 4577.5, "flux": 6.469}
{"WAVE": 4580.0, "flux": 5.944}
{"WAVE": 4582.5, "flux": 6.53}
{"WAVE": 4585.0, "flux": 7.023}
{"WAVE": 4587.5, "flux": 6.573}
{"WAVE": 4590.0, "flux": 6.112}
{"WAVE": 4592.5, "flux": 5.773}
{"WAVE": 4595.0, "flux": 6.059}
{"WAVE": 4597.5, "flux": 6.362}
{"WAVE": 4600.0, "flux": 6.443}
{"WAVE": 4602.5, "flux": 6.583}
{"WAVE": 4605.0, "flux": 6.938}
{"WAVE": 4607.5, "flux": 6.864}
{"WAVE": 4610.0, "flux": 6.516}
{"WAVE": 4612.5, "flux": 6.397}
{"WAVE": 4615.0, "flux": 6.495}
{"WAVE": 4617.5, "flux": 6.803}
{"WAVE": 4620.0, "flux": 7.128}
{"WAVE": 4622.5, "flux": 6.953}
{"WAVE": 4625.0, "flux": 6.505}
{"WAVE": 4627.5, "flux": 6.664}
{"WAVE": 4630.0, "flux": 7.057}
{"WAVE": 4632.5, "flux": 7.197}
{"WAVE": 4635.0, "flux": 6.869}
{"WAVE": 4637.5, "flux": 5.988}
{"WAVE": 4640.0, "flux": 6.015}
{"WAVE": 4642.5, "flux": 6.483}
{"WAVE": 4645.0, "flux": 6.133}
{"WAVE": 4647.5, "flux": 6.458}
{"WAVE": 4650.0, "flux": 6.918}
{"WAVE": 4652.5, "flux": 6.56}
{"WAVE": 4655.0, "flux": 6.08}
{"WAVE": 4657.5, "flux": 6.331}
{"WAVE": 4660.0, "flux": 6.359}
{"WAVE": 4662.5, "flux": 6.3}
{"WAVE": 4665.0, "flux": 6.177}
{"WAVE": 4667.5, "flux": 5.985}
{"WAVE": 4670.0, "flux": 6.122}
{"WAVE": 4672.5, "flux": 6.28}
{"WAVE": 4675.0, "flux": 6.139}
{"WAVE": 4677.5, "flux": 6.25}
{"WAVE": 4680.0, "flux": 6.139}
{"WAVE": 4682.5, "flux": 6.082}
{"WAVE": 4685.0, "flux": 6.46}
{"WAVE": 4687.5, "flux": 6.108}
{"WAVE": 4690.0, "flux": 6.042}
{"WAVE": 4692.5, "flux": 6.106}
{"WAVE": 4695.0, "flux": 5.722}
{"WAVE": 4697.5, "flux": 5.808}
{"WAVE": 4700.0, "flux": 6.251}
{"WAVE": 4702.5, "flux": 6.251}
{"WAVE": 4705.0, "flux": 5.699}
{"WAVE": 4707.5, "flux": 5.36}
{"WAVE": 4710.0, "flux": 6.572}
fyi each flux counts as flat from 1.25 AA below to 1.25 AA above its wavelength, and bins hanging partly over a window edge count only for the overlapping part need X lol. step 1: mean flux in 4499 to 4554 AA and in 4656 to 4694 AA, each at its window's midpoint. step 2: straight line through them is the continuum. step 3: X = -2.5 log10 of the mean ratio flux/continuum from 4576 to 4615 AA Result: -0.04 mag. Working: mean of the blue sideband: 6.23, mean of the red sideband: 6.19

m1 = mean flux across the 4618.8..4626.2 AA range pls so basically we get 6.86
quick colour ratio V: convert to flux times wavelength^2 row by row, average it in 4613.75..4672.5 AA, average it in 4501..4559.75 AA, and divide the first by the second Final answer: 1.1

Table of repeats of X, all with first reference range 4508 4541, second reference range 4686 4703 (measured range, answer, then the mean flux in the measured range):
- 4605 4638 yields -0.12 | 6.75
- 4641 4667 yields -0.05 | 6.37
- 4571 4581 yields -0.06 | 6.43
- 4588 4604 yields -0.03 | 6.25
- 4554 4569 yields -0.05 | 6.35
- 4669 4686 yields -0.03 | 6.21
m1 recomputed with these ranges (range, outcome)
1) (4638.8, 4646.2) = 6.21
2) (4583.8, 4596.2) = 6.31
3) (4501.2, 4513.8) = 6.42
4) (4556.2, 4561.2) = 6.3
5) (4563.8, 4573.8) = 6.47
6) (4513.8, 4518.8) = 6.6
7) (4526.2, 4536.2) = 5.6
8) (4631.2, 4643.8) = 6.51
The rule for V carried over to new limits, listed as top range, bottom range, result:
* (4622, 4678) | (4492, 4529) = 1.07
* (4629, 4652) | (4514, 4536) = 1.14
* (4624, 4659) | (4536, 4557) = 1.09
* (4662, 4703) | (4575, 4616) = 0.99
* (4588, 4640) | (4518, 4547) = 1.13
